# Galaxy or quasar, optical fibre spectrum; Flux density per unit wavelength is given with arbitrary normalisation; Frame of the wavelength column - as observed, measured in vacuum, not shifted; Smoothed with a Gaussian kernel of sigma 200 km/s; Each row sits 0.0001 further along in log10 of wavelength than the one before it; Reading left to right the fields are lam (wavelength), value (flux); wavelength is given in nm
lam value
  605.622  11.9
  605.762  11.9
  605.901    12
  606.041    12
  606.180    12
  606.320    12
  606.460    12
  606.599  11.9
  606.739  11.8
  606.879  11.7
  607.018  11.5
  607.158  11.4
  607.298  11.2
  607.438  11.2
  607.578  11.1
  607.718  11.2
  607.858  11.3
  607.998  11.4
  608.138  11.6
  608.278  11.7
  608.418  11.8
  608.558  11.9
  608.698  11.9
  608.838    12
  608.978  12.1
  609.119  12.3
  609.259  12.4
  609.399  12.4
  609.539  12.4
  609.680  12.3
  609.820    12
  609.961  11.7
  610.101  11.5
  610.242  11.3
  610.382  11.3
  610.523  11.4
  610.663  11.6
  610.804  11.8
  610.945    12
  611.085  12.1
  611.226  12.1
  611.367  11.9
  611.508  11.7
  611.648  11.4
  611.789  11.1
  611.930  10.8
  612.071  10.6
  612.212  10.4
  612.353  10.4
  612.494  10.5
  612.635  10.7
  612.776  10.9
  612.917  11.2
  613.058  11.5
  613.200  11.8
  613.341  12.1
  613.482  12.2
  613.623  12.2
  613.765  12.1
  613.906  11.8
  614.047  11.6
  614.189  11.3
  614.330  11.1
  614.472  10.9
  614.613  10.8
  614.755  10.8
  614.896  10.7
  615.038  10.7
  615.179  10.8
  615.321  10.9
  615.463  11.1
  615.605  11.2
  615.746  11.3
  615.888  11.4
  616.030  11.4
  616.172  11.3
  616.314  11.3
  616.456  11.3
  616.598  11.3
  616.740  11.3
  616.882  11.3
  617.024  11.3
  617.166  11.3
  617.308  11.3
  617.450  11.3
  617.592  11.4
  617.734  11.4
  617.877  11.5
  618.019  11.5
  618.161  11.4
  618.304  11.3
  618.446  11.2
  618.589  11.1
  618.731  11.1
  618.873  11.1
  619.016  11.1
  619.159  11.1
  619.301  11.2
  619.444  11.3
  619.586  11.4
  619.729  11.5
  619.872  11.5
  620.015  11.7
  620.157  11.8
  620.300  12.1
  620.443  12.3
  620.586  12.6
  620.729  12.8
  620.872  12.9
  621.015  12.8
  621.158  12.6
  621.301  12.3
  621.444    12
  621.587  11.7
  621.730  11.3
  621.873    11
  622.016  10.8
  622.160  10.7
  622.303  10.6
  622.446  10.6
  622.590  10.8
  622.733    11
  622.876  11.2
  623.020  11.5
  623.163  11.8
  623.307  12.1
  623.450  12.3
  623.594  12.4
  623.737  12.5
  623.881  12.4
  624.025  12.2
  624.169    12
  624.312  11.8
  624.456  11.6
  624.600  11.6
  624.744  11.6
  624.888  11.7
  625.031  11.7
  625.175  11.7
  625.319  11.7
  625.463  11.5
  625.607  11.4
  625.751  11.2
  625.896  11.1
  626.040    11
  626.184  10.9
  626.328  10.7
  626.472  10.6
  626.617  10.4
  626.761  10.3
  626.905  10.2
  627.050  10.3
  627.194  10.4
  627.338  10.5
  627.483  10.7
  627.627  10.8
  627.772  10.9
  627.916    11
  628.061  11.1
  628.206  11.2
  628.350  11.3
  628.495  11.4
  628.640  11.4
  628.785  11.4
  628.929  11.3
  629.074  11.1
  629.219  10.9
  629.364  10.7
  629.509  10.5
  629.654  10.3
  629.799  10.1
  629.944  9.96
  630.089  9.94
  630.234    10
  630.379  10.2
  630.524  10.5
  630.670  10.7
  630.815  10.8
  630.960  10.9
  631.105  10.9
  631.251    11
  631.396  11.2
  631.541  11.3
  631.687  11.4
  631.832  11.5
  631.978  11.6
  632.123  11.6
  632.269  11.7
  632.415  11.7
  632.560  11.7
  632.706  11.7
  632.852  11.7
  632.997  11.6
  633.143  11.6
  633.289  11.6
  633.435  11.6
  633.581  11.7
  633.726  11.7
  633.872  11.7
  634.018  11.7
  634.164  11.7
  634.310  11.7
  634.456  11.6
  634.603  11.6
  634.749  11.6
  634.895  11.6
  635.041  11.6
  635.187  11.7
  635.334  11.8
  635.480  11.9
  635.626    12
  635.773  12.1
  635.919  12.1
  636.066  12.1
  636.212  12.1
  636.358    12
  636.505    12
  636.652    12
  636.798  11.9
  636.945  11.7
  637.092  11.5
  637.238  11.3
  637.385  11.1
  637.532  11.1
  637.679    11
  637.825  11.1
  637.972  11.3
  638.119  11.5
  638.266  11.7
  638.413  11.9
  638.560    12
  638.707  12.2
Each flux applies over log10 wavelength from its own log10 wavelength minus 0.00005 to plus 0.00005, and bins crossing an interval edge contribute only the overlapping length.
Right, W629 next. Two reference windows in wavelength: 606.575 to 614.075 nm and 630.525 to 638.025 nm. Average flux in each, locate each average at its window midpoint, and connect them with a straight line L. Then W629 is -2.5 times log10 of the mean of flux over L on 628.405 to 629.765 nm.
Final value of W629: 0.06 mag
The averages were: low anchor 11.6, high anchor 11.6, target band 11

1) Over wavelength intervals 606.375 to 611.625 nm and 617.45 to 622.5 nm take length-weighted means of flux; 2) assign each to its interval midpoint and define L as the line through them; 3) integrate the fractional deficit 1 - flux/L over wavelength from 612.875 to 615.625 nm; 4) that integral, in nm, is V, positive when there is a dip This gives 0.08 nm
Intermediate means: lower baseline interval 11.8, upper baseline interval 11.6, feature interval 11.3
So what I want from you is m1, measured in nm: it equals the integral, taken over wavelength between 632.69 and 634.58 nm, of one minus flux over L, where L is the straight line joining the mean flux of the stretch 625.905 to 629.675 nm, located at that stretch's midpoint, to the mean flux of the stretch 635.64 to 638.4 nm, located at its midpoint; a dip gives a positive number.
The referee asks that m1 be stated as -0.05 nm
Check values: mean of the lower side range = 10.8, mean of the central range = 11.7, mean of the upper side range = 11.7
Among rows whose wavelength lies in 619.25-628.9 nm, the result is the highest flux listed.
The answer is 12.9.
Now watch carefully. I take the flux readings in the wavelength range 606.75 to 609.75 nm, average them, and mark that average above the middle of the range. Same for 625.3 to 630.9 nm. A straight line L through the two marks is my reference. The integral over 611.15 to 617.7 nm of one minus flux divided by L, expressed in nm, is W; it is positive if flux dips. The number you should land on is 0.108 nm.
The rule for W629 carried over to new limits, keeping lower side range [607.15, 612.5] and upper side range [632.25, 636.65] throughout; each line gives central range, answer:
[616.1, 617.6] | 0.03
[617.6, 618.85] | 0.03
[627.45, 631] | 0.09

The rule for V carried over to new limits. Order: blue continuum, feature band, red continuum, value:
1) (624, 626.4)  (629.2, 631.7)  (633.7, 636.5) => 0.226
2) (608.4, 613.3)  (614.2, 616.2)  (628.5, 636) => 0.085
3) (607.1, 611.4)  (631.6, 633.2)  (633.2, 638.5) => 0.010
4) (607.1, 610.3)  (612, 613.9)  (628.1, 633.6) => 0.053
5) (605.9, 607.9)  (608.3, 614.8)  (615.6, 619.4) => -0.058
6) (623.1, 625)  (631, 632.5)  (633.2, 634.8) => 0.044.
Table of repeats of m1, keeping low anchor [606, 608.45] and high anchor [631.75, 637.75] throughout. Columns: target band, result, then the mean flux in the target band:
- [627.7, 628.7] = 0.041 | 11.2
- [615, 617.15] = 0.077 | 11.2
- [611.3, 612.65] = 0.076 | 11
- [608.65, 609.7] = -0.057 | 12.2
